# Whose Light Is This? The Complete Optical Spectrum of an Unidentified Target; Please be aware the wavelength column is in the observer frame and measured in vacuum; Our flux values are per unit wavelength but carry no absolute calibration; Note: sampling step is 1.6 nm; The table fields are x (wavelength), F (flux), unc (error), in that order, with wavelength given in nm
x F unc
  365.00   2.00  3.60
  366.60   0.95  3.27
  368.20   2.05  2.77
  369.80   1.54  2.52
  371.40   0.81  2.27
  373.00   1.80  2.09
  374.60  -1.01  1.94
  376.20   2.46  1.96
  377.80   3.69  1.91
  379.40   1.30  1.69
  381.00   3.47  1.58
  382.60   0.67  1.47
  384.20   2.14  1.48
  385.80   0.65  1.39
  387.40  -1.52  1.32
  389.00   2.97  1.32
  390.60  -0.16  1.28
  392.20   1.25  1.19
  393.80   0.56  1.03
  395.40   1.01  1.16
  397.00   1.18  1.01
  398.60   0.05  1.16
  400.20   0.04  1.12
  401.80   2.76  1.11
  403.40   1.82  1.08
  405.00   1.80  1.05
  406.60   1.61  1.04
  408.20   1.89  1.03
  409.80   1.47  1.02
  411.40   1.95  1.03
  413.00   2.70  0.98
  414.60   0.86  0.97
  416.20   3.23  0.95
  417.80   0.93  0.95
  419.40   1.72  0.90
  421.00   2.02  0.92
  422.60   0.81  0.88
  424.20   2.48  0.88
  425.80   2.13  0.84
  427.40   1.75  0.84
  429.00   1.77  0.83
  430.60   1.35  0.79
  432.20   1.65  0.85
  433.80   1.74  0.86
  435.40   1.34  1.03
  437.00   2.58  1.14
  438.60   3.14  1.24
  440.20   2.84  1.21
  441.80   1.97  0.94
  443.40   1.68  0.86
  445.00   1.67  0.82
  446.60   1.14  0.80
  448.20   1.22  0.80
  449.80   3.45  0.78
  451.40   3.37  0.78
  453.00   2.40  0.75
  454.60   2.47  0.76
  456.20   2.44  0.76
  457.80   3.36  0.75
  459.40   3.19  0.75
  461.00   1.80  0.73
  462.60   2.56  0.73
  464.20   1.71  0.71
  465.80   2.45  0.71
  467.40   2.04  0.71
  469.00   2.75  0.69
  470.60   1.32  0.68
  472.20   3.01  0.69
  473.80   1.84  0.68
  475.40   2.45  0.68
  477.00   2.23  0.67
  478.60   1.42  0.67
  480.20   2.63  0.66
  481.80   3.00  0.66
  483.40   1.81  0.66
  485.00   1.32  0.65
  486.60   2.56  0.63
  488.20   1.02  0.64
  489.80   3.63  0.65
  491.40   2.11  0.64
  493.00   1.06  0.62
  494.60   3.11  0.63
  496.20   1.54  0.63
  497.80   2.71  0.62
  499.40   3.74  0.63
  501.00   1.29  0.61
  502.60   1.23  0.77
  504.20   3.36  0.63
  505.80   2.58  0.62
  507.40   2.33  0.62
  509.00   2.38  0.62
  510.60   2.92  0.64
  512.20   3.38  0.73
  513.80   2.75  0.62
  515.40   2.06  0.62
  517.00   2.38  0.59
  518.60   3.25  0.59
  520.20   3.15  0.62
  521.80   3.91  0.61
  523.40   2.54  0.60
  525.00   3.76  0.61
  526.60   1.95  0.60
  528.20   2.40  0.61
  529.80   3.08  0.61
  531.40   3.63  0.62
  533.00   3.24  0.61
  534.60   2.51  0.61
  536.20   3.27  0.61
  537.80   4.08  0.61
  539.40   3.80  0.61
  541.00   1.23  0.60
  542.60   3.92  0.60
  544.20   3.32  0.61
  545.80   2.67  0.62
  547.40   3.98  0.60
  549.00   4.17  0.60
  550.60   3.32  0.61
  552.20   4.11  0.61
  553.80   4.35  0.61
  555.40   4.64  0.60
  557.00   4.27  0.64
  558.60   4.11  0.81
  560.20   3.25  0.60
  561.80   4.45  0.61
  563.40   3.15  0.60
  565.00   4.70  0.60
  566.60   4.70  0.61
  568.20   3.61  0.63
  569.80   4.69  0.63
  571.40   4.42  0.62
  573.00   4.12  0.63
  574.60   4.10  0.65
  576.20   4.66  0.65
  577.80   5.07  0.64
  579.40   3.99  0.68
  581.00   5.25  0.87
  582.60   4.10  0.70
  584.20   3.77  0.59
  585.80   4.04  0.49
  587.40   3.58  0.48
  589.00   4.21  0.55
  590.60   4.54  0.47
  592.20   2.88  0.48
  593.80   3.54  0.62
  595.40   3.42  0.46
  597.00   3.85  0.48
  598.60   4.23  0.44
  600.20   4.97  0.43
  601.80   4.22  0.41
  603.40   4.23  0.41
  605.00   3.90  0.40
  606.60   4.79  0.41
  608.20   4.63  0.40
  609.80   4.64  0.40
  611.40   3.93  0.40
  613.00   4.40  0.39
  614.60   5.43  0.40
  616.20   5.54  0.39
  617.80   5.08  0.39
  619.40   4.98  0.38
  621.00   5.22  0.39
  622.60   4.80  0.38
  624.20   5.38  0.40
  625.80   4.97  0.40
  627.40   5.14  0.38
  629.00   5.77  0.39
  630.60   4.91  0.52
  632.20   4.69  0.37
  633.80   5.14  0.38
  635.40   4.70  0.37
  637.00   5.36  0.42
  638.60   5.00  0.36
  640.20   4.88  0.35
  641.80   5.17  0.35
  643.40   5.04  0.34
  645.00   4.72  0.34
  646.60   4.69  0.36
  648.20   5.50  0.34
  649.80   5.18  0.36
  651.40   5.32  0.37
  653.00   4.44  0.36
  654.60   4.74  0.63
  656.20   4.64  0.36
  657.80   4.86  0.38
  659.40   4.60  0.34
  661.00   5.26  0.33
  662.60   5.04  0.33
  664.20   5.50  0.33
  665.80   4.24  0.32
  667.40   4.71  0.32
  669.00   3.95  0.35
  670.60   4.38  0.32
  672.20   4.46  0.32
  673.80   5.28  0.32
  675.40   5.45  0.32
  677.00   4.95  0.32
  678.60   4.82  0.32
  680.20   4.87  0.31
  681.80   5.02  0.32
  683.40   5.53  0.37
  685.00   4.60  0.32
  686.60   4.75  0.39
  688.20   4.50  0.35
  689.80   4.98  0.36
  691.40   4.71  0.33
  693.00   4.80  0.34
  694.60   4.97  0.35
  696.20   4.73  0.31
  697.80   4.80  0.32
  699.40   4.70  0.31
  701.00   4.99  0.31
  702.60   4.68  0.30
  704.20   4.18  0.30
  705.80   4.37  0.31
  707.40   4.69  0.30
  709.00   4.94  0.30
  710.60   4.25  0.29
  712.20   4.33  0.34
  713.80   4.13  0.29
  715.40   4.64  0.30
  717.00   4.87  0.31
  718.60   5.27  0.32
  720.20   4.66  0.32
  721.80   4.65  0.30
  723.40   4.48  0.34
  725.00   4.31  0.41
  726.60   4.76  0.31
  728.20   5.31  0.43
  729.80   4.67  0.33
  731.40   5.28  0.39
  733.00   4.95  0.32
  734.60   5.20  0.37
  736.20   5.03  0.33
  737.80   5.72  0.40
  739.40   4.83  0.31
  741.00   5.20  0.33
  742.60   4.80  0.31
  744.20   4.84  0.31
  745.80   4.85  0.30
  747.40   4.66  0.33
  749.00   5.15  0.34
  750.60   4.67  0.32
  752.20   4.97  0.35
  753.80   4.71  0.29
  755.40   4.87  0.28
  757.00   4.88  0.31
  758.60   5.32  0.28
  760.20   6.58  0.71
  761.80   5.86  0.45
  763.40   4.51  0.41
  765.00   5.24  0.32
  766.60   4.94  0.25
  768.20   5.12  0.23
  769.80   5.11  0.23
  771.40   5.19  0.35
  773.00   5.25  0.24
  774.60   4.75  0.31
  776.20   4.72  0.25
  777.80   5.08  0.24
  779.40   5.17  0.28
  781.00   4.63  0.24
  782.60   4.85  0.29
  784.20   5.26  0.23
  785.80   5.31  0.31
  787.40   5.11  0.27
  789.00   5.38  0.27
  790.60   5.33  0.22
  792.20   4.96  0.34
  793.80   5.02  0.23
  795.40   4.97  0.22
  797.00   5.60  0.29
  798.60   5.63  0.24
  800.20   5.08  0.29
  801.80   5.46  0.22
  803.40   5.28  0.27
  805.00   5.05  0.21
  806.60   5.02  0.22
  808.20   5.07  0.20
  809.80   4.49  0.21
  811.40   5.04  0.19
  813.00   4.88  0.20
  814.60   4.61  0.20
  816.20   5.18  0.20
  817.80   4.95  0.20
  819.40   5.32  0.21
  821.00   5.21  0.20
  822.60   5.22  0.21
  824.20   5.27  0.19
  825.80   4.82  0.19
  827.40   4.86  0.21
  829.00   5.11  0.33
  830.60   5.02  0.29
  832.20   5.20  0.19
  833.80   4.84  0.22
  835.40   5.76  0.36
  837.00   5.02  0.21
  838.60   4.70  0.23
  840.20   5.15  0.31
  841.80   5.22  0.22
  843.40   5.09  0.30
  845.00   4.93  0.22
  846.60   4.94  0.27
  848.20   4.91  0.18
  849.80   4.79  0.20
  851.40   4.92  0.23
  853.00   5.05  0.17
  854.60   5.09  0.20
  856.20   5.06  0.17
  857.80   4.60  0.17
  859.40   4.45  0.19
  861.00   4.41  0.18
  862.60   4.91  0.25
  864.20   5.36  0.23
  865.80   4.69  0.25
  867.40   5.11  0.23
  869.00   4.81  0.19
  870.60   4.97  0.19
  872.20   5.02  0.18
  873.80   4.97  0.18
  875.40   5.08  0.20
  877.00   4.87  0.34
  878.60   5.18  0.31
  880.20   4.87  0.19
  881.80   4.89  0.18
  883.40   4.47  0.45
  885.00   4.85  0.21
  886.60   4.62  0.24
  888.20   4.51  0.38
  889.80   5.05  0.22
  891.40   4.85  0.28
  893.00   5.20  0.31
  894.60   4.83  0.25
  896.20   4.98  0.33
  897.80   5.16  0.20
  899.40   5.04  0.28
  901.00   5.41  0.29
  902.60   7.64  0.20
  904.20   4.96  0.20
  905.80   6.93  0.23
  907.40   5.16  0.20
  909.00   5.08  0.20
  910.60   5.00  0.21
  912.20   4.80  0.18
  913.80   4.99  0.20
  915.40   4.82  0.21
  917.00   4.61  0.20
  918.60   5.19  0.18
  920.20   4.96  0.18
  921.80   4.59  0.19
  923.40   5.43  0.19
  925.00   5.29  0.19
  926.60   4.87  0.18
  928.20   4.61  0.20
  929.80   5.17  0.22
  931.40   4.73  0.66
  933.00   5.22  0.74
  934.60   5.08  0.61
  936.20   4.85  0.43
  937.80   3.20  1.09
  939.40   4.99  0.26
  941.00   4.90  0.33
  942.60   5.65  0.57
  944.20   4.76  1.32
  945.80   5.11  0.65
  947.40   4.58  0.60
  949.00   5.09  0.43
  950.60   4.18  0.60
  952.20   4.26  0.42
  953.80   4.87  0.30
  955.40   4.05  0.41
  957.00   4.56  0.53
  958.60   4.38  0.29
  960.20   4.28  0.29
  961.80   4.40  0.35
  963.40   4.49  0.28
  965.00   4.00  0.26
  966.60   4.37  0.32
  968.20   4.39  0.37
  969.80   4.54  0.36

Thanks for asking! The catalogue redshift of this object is 0.375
